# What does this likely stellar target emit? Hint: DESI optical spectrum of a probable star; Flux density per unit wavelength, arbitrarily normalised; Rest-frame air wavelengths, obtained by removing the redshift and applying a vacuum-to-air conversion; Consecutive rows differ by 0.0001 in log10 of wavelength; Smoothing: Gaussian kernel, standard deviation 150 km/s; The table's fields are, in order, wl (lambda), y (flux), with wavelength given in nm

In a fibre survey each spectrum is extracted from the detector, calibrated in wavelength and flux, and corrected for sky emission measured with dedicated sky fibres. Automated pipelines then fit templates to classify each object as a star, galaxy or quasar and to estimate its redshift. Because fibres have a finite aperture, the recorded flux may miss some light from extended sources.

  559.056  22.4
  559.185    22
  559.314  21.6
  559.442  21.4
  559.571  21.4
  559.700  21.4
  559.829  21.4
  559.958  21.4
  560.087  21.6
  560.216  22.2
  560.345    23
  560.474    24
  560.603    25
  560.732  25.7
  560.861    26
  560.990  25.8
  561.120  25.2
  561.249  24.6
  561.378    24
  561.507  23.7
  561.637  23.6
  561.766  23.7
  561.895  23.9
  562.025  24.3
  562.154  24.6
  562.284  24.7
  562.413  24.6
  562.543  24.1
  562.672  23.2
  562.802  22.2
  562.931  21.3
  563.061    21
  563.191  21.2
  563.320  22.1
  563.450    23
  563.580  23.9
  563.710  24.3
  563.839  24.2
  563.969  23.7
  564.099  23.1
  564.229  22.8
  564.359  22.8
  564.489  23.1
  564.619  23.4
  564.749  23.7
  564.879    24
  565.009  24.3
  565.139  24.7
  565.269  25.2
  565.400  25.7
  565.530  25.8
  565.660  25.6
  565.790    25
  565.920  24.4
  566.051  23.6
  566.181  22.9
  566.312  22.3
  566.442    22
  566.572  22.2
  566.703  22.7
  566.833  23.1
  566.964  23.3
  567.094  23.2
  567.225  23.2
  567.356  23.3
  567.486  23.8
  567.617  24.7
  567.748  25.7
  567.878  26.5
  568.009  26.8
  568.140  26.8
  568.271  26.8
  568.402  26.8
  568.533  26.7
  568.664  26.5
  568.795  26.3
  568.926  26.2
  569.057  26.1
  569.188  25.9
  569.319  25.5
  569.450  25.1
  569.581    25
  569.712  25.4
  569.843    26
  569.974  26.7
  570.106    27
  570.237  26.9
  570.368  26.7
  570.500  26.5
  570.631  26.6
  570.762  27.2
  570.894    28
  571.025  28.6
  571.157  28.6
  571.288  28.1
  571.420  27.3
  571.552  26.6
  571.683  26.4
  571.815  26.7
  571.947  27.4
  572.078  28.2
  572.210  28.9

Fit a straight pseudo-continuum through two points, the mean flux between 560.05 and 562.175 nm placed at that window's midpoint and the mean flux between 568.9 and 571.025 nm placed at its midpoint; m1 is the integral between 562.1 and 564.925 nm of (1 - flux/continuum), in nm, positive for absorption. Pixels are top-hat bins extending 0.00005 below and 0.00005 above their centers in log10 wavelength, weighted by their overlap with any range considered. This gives 0.18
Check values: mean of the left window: 24.2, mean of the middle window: 23.2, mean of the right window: 26.4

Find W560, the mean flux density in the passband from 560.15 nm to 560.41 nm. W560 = 22.6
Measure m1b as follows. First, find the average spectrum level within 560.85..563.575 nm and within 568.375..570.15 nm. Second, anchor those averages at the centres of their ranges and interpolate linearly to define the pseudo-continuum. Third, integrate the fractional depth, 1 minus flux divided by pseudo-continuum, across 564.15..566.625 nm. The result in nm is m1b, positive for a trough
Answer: 0.08 nm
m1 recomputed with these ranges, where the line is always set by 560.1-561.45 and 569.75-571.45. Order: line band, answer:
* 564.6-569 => 0.25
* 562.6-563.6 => 0.12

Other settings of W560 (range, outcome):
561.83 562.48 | 24.4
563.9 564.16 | 23.4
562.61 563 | 22.2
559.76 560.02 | 21.4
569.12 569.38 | 25.7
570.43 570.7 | 26.6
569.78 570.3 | 26.6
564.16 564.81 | 23.1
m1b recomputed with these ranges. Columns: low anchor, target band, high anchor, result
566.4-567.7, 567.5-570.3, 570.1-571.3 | -0.089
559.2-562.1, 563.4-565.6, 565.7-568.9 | 0.007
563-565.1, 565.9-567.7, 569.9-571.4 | 0.125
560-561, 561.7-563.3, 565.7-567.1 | 0.037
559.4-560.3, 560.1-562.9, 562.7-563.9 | -0.261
